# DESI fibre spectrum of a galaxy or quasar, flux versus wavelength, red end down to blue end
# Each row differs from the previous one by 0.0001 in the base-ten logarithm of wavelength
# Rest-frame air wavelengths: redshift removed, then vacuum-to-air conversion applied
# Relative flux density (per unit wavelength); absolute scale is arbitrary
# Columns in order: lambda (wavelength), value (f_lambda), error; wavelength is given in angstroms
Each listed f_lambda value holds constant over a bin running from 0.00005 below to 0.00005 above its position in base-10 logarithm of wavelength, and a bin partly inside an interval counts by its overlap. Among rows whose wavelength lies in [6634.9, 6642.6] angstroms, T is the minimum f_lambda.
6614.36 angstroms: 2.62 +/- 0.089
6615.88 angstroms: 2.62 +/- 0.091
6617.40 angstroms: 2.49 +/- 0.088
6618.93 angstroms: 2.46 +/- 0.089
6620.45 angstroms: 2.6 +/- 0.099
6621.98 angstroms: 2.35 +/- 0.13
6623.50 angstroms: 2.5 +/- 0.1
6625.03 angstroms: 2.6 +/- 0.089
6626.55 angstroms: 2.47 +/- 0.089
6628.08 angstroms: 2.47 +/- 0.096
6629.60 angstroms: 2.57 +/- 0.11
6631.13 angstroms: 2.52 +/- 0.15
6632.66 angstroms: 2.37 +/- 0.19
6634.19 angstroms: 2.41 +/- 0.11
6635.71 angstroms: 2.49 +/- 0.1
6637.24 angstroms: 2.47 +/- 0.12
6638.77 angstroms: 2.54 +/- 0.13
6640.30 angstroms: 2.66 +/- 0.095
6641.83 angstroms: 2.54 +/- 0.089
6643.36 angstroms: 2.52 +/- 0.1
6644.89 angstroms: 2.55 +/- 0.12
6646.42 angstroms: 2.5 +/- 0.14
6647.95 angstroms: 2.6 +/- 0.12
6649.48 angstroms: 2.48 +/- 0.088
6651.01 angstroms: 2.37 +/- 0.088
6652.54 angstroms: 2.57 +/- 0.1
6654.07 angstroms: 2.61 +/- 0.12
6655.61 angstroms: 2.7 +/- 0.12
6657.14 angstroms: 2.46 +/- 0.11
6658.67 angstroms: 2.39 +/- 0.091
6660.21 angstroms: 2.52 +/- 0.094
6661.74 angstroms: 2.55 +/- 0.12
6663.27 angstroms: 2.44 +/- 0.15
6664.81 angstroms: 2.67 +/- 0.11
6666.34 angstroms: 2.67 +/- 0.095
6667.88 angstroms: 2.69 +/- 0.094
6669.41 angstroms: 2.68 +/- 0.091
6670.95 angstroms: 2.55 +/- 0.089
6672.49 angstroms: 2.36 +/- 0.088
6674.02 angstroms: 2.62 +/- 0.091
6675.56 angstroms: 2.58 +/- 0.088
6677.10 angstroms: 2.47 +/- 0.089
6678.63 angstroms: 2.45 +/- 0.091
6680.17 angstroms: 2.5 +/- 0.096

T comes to 2.47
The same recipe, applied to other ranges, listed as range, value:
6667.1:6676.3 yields 2.36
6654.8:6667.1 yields 2.39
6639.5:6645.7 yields 2.52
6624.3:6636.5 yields 2.37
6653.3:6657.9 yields 2.46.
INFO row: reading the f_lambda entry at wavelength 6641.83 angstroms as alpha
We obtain 2.54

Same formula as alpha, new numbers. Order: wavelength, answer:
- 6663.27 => 2.44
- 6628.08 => 2.47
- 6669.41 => 2.68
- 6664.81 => 2.67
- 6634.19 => 2.41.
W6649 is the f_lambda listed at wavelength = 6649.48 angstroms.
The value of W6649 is 2.48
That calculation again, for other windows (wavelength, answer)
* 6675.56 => 2.58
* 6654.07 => 2.61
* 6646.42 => 2.5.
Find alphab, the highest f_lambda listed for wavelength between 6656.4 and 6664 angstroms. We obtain 2.55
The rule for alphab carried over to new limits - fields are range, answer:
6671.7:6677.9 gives 2.62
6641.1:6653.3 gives 2.6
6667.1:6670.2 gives 2.69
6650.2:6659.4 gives 2.7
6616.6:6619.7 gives 2.49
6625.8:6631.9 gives 2.57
